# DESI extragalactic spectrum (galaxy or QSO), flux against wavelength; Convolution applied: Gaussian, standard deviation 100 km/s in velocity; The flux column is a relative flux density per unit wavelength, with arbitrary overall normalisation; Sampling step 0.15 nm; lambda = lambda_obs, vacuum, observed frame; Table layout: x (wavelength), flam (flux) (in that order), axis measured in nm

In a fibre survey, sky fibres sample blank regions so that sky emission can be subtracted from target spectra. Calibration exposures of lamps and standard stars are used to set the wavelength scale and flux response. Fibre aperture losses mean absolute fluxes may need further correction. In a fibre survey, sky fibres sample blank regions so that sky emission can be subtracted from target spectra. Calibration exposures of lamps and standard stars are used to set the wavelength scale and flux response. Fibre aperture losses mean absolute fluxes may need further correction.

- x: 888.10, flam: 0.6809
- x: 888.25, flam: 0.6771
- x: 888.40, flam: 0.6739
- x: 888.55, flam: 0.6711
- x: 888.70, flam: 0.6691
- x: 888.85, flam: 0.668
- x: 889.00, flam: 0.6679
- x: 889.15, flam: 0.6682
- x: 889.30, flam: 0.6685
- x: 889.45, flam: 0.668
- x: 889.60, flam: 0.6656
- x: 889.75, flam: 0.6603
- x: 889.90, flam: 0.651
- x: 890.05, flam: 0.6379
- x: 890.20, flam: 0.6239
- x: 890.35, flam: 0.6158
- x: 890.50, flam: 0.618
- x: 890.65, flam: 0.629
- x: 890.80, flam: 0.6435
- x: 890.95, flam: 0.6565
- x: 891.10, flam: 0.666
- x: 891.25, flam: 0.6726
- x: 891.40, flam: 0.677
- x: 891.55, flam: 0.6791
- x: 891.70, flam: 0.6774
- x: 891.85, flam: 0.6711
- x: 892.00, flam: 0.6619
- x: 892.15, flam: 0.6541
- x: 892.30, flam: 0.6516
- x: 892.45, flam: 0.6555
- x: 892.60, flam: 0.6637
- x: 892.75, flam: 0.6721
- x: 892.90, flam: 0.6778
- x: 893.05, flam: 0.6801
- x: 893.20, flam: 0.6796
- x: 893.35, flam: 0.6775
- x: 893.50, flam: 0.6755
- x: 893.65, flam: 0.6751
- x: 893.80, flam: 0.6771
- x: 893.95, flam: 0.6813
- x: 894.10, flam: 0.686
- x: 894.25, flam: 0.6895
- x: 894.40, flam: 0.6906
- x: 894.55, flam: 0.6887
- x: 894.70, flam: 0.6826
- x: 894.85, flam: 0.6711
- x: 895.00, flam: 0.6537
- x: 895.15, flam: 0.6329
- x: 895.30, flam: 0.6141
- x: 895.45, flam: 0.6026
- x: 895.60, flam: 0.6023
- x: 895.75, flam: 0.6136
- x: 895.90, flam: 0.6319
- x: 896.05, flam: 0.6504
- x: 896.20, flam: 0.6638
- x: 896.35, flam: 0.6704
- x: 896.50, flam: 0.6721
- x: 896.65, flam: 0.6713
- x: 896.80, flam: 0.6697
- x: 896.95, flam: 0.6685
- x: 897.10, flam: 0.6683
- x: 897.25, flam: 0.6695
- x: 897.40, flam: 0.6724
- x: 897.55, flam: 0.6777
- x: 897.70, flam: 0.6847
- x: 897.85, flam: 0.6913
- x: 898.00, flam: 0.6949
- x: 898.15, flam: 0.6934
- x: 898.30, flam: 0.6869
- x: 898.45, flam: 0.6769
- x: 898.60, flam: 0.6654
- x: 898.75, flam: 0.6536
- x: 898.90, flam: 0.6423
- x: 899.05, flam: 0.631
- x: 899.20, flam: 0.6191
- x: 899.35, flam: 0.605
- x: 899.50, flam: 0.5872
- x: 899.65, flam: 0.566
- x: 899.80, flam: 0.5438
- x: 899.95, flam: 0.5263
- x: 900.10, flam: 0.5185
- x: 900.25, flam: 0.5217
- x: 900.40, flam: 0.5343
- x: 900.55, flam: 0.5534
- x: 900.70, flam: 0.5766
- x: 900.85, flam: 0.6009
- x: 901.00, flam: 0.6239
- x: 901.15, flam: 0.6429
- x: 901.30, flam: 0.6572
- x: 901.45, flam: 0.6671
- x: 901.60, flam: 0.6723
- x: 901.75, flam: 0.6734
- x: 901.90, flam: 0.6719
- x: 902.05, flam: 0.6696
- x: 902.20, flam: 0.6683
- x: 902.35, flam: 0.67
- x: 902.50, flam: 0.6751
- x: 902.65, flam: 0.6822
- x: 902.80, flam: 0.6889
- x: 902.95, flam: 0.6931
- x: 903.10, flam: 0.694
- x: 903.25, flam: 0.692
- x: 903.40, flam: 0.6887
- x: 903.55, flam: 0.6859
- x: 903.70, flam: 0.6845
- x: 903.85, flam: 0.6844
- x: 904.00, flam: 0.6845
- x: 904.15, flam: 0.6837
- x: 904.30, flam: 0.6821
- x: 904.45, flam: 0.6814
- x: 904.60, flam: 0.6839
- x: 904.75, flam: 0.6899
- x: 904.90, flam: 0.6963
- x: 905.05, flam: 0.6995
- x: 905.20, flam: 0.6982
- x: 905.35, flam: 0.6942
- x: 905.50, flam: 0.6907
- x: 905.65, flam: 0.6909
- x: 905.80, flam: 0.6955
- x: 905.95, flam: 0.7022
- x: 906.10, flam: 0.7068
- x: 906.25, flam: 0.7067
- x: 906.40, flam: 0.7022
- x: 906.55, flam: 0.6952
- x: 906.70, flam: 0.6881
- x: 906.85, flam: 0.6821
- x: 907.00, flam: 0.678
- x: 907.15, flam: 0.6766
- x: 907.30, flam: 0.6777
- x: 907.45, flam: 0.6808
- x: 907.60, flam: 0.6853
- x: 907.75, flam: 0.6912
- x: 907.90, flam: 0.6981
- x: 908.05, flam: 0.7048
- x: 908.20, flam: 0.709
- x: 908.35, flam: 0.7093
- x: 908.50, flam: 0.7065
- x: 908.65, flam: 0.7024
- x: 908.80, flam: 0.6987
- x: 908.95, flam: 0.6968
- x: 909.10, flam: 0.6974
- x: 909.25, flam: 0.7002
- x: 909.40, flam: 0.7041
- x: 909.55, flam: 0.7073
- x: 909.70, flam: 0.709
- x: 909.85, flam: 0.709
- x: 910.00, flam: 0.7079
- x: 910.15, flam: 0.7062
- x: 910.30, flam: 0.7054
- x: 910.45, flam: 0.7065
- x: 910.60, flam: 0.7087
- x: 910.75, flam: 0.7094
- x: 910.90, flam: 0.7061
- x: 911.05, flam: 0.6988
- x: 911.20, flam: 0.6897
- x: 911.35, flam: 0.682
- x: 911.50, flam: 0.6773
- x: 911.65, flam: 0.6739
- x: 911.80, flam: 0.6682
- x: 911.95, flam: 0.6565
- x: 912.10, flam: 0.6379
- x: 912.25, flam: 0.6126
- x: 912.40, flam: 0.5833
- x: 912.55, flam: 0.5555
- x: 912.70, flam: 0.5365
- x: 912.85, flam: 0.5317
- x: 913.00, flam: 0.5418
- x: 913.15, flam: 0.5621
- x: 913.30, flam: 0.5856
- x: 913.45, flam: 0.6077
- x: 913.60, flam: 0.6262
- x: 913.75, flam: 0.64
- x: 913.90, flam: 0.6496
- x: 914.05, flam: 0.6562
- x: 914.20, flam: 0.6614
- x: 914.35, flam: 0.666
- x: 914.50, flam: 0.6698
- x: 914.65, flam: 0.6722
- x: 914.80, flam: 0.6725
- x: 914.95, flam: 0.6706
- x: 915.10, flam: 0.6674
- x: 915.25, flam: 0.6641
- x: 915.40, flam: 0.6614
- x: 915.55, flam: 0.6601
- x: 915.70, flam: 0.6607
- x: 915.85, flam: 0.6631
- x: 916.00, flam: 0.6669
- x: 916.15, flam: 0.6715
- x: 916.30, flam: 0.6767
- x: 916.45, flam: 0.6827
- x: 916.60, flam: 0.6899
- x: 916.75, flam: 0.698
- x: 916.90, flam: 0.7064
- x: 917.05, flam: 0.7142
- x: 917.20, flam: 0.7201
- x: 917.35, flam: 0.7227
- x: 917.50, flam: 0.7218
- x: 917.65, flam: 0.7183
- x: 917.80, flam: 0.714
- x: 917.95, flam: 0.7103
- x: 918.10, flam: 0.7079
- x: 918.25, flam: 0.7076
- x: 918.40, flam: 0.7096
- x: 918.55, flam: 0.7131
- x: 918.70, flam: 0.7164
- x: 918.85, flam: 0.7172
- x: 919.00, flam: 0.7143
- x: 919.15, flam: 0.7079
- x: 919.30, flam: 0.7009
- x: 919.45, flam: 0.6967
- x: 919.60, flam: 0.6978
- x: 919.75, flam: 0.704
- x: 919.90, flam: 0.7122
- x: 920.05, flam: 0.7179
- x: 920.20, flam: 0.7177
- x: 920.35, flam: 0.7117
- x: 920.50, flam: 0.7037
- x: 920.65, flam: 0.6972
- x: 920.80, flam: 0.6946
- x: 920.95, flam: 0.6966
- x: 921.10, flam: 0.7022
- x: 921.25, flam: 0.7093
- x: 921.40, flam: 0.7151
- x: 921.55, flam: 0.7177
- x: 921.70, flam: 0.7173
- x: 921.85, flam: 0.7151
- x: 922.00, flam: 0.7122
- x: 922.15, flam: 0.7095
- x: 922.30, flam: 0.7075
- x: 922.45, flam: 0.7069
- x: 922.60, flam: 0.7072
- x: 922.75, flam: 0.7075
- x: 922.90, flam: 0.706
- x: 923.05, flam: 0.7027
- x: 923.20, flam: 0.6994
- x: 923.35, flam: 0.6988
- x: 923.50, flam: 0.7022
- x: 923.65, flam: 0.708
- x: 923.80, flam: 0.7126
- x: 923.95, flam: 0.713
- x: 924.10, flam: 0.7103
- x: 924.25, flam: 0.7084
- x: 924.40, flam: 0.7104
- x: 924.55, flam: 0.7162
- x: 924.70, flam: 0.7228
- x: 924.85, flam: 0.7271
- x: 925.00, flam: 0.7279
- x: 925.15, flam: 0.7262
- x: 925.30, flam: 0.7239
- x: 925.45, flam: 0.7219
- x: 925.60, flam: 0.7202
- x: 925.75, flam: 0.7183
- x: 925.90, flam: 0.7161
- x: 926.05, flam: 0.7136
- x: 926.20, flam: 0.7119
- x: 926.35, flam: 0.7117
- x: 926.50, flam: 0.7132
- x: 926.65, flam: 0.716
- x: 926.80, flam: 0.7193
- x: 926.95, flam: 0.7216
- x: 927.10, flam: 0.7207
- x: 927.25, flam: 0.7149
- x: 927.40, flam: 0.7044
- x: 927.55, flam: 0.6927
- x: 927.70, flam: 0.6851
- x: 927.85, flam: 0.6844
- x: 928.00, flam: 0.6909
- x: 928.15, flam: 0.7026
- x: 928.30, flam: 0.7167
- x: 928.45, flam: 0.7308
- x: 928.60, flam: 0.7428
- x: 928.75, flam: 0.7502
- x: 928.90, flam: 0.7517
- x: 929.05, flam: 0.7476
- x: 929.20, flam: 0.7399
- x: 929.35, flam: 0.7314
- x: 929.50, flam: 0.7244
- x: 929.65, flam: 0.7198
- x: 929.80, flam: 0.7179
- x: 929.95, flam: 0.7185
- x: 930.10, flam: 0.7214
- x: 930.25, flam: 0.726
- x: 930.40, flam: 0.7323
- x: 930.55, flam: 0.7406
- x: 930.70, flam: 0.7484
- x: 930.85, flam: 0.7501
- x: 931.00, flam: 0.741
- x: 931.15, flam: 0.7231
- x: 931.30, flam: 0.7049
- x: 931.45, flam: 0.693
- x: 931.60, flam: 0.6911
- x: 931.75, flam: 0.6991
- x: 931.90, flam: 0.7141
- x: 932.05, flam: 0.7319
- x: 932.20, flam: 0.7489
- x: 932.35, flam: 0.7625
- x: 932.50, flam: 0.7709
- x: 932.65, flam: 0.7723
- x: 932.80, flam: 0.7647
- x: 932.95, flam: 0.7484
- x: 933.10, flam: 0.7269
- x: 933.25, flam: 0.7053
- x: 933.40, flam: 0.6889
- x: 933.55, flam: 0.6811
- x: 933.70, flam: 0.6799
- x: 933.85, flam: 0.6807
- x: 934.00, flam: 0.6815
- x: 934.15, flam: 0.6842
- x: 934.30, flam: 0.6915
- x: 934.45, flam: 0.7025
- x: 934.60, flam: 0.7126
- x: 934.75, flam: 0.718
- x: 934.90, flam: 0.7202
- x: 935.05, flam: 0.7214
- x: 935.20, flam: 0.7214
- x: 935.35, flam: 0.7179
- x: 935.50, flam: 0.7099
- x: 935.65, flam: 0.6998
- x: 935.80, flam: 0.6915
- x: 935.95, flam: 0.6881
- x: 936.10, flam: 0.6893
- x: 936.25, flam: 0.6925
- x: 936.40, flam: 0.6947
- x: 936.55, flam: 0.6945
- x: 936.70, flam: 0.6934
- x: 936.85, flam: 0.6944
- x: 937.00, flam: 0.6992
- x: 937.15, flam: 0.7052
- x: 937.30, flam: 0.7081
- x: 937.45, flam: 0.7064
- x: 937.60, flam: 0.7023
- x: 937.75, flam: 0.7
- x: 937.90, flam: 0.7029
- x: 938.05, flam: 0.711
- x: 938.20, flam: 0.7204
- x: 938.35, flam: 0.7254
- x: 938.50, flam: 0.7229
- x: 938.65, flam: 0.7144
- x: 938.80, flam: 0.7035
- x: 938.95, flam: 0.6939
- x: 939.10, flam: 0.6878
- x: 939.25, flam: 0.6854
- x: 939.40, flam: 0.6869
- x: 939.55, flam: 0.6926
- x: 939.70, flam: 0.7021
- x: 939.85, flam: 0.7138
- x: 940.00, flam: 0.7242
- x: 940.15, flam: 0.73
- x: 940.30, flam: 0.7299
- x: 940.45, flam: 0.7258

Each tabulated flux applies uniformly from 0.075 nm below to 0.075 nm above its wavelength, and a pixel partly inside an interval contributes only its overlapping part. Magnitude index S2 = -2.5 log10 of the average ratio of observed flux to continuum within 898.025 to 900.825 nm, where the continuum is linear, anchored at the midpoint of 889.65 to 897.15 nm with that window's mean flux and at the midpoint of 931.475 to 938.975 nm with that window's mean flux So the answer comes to 0.11 mag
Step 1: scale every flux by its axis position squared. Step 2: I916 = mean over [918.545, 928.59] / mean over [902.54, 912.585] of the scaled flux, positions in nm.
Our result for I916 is 1.1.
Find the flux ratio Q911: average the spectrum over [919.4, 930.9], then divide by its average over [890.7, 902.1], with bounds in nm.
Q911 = 1.1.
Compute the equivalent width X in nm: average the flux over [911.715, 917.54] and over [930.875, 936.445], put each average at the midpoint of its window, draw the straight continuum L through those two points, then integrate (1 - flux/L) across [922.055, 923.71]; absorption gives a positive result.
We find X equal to -0.07 nm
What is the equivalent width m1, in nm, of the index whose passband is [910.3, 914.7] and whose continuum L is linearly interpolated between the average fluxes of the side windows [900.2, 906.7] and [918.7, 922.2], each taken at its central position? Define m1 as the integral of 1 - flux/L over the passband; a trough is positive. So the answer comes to 0.311 nm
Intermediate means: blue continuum 0.67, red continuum 0.708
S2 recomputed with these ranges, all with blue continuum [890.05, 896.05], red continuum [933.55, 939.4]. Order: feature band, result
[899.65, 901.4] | 0.16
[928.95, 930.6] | -0.05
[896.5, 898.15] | -0.02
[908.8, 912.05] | -0.03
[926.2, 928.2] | -0.02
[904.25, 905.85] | -0.03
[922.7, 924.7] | -0.03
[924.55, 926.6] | -0.04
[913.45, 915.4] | 0.04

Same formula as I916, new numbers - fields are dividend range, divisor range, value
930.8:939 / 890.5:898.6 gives 1.17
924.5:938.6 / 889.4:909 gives 1.16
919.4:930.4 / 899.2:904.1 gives 1.18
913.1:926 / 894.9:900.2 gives 1.14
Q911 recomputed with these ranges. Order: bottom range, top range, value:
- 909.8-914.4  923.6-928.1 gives 1.10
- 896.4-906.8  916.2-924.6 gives 1.07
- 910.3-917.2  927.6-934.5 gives 1.10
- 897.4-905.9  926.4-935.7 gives 1.10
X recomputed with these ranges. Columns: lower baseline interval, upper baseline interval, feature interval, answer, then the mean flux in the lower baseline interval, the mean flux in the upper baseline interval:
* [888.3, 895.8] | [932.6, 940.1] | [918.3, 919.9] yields -0.05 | 0.66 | 0.705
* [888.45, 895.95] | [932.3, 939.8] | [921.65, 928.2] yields -0.15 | 0.66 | 0.707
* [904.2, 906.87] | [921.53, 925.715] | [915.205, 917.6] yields 0.06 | 0.694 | 0.713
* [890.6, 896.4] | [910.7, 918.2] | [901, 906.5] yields -0.19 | 0.662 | 0.66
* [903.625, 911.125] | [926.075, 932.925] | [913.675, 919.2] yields 0.16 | 0.696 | 0.725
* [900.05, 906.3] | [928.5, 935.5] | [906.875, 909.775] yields -0.09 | 0.664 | 0.723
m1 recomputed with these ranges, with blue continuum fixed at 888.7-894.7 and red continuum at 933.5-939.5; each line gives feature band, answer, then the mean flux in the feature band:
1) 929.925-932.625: -0.13 nm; 0.73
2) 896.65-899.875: 0.09 nm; 0.651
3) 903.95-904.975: -0.02 nm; 0.686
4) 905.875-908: -0.04 nm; 0.691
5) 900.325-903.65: 0.10 nm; 0.654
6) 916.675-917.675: -0.04 nm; 0.714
